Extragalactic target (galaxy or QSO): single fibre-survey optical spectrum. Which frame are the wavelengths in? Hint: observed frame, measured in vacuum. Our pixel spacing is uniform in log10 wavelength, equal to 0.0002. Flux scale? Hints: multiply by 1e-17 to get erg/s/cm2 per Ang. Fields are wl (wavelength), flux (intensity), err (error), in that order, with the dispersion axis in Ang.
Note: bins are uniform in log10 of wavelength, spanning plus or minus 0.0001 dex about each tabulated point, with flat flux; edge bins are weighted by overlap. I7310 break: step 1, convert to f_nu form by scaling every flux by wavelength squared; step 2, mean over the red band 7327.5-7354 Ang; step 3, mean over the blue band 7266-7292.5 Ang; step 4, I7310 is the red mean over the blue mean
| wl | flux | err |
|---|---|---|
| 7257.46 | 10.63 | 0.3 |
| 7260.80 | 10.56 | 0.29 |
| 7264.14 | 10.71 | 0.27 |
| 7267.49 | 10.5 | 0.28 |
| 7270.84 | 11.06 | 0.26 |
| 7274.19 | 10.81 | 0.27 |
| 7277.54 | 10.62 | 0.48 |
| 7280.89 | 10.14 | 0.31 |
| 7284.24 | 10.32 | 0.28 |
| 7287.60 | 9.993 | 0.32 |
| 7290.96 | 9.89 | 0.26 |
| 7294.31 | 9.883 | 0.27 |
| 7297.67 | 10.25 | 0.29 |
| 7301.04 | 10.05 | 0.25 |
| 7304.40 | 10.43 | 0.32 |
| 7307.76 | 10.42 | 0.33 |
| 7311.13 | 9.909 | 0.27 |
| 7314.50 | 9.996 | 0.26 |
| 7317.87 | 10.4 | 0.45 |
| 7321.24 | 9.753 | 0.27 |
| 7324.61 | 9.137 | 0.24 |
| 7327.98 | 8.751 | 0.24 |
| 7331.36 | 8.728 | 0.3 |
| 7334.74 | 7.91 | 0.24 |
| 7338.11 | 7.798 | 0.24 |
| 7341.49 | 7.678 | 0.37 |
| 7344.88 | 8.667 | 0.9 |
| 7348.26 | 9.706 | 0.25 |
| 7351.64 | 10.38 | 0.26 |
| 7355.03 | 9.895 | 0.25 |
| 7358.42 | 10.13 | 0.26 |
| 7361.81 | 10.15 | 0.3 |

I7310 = 0.9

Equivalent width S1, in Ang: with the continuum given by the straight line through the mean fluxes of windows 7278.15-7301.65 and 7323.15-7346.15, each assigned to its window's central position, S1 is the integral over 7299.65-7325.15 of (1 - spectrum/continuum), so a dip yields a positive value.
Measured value -2.3 Ang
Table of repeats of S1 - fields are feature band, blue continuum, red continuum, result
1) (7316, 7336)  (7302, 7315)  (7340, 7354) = 1.2 Ang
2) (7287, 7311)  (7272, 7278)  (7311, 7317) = 0.4 Ang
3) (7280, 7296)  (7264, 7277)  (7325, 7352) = 0.3 Ang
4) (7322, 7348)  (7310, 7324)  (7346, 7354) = 3.8 Ang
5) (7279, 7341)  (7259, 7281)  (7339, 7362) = 2.7 Ang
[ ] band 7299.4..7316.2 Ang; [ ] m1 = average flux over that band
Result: 10.2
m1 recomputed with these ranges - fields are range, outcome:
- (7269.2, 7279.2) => 10.8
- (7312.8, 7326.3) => 9.82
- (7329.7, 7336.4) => 8.32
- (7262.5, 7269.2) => 10.6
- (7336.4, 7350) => 8.47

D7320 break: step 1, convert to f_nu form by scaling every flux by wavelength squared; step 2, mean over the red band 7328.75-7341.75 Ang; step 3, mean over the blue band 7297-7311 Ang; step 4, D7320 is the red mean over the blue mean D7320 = 0.80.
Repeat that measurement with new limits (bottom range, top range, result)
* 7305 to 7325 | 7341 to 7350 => 0.89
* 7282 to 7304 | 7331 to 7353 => 0.87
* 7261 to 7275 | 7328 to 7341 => 0.78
